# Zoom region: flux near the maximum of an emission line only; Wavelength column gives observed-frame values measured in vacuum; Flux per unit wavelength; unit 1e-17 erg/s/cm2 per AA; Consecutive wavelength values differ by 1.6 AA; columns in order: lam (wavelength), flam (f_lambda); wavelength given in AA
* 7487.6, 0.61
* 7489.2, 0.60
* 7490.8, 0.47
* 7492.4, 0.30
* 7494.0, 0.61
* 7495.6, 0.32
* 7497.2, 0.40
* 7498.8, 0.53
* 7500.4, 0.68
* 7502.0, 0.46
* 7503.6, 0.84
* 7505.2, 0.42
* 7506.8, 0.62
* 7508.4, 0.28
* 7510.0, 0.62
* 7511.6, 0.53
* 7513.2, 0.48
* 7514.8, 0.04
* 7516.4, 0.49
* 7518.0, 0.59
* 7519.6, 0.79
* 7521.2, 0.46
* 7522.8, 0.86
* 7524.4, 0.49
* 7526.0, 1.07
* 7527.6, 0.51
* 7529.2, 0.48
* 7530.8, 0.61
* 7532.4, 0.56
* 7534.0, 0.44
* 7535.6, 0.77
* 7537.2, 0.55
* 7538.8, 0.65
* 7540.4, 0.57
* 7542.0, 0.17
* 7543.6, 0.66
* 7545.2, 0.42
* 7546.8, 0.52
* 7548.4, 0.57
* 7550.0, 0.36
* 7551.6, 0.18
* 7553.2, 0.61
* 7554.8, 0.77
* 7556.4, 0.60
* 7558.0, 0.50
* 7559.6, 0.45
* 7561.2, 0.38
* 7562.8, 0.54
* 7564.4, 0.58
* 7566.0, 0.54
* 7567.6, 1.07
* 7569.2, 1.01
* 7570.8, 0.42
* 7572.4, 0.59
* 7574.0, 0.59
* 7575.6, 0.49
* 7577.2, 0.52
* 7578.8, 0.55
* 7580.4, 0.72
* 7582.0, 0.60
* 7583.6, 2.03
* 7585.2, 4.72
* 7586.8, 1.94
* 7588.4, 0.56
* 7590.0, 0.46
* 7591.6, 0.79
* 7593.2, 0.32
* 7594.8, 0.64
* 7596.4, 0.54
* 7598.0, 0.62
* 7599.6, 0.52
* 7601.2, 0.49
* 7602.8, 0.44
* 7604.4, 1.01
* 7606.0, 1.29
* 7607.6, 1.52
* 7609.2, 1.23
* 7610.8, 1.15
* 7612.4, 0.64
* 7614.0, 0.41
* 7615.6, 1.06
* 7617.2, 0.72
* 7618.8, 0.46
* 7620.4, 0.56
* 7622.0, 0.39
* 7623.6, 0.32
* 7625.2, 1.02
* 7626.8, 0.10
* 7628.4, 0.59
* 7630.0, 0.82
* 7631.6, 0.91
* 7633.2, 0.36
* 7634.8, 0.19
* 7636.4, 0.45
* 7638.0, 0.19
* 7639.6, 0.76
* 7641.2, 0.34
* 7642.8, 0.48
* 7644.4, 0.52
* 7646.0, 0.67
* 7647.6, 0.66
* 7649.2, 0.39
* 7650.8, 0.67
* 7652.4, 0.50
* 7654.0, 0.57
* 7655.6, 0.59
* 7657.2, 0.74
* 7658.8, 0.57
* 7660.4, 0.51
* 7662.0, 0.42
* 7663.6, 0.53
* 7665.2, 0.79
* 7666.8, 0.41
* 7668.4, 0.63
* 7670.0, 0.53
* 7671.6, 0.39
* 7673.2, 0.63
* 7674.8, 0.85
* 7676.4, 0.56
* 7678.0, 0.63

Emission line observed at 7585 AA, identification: H-alpha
